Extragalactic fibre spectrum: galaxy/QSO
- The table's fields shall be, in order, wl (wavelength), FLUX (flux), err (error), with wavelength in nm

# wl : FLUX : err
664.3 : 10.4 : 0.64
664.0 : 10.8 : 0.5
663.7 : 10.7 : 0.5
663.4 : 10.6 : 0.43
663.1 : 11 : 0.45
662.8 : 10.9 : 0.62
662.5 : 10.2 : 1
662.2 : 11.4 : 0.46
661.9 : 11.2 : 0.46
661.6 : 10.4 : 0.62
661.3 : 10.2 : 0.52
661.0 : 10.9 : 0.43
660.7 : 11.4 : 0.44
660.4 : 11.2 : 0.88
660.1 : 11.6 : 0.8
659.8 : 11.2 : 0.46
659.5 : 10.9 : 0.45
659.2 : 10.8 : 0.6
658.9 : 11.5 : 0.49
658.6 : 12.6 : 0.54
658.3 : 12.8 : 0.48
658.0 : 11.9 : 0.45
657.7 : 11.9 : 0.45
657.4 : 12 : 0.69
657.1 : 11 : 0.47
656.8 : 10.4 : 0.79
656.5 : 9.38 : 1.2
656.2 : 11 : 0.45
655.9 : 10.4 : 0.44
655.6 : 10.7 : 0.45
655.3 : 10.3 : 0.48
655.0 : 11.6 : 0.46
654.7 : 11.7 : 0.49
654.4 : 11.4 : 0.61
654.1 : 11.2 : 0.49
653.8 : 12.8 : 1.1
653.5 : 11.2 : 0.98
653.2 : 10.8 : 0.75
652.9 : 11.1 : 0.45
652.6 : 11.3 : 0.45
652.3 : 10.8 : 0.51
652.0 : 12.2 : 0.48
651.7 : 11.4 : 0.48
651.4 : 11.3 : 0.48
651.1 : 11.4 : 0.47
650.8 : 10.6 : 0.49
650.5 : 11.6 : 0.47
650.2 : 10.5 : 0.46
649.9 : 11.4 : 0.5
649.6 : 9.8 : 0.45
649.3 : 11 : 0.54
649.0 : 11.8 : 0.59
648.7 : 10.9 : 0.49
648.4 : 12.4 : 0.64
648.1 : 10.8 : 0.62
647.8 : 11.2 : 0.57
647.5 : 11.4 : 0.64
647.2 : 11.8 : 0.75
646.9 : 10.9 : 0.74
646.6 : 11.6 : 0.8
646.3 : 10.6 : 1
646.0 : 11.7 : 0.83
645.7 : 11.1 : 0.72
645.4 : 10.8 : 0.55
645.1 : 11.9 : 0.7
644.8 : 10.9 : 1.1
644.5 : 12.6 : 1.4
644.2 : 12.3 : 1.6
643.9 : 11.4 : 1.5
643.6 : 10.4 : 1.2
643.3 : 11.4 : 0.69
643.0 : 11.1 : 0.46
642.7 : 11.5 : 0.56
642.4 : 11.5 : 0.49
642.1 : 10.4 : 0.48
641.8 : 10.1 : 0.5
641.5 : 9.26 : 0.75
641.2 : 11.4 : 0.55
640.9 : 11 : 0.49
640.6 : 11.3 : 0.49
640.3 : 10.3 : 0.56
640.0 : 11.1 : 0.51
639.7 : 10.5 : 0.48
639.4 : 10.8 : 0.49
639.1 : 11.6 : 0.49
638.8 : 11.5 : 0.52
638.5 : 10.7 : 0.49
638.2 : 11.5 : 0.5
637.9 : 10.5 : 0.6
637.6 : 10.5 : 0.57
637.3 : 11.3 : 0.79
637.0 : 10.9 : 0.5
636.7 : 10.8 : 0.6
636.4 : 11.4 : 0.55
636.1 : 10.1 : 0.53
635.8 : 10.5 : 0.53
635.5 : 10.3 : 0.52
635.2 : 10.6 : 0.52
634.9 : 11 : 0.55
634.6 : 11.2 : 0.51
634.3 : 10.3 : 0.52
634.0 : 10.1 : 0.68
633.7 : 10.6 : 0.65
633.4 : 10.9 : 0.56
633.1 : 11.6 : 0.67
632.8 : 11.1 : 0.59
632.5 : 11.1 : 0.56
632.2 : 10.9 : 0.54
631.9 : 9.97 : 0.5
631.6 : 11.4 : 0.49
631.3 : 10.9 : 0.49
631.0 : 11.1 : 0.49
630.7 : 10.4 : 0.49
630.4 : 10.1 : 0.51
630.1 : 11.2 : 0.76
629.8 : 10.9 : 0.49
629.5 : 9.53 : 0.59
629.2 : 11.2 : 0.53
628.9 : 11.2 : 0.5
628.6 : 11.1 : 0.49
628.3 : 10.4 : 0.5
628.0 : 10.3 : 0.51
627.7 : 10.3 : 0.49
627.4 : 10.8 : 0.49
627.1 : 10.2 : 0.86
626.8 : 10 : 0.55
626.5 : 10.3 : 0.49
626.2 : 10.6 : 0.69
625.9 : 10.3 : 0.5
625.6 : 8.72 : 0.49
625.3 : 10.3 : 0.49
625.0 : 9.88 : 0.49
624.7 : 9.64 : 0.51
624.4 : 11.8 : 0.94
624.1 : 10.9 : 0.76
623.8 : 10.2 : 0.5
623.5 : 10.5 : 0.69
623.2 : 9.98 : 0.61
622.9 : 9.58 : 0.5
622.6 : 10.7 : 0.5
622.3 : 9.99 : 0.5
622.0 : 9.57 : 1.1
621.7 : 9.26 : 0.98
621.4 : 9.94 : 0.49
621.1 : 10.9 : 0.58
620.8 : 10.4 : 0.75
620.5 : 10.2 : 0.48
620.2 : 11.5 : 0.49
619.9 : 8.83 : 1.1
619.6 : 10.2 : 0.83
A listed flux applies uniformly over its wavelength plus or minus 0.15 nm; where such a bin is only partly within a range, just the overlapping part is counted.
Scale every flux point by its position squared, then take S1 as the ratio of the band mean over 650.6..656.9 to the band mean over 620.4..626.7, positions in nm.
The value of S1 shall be 1.20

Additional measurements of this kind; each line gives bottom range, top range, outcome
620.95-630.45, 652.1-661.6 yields 1.20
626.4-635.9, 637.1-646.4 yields 1.07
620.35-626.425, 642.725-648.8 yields 1.20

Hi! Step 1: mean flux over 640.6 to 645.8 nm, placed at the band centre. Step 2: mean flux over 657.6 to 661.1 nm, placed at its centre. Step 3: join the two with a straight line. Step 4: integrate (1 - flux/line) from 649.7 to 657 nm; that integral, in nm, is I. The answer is 0.20 nm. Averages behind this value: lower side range 11.1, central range 11.1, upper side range 11.6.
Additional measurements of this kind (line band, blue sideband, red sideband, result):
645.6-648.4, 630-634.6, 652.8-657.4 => -0.09 nm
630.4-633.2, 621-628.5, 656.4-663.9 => -0.13 nm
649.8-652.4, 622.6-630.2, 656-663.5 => -0.07 nm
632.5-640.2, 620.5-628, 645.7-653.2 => -0.12 nm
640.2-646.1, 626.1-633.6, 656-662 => -0.10 nm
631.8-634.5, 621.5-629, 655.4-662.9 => -0.08 nm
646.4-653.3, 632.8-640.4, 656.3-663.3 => -0.12 nm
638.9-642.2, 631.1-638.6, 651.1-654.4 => 0.08 nm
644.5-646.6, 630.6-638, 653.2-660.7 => -0.05 nm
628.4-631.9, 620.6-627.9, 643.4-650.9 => -0.10 nm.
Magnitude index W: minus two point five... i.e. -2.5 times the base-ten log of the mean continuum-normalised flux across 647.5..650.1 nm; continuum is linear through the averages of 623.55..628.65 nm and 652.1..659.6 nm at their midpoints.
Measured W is -0.01 mag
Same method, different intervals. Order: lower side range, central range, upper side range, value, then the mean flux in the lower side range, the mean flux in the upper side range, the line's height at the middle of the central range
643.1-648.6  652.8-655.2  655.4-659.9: -0.018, 11.4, 11.2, 11.3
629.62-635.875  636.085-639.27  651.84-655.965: -0.013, 10.8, 11.3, 10.9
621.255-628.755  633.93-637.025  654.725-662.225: -0.016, 10.2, 11.2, 10.5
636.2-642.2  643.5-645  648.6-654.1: -0.055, 10.8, 11.2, 11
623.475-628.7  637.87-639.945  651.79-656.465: -0.032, 10.3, 11.2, 10.7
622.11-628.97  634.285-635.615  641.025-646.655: 0.002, 10.3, 11.1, 10.7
